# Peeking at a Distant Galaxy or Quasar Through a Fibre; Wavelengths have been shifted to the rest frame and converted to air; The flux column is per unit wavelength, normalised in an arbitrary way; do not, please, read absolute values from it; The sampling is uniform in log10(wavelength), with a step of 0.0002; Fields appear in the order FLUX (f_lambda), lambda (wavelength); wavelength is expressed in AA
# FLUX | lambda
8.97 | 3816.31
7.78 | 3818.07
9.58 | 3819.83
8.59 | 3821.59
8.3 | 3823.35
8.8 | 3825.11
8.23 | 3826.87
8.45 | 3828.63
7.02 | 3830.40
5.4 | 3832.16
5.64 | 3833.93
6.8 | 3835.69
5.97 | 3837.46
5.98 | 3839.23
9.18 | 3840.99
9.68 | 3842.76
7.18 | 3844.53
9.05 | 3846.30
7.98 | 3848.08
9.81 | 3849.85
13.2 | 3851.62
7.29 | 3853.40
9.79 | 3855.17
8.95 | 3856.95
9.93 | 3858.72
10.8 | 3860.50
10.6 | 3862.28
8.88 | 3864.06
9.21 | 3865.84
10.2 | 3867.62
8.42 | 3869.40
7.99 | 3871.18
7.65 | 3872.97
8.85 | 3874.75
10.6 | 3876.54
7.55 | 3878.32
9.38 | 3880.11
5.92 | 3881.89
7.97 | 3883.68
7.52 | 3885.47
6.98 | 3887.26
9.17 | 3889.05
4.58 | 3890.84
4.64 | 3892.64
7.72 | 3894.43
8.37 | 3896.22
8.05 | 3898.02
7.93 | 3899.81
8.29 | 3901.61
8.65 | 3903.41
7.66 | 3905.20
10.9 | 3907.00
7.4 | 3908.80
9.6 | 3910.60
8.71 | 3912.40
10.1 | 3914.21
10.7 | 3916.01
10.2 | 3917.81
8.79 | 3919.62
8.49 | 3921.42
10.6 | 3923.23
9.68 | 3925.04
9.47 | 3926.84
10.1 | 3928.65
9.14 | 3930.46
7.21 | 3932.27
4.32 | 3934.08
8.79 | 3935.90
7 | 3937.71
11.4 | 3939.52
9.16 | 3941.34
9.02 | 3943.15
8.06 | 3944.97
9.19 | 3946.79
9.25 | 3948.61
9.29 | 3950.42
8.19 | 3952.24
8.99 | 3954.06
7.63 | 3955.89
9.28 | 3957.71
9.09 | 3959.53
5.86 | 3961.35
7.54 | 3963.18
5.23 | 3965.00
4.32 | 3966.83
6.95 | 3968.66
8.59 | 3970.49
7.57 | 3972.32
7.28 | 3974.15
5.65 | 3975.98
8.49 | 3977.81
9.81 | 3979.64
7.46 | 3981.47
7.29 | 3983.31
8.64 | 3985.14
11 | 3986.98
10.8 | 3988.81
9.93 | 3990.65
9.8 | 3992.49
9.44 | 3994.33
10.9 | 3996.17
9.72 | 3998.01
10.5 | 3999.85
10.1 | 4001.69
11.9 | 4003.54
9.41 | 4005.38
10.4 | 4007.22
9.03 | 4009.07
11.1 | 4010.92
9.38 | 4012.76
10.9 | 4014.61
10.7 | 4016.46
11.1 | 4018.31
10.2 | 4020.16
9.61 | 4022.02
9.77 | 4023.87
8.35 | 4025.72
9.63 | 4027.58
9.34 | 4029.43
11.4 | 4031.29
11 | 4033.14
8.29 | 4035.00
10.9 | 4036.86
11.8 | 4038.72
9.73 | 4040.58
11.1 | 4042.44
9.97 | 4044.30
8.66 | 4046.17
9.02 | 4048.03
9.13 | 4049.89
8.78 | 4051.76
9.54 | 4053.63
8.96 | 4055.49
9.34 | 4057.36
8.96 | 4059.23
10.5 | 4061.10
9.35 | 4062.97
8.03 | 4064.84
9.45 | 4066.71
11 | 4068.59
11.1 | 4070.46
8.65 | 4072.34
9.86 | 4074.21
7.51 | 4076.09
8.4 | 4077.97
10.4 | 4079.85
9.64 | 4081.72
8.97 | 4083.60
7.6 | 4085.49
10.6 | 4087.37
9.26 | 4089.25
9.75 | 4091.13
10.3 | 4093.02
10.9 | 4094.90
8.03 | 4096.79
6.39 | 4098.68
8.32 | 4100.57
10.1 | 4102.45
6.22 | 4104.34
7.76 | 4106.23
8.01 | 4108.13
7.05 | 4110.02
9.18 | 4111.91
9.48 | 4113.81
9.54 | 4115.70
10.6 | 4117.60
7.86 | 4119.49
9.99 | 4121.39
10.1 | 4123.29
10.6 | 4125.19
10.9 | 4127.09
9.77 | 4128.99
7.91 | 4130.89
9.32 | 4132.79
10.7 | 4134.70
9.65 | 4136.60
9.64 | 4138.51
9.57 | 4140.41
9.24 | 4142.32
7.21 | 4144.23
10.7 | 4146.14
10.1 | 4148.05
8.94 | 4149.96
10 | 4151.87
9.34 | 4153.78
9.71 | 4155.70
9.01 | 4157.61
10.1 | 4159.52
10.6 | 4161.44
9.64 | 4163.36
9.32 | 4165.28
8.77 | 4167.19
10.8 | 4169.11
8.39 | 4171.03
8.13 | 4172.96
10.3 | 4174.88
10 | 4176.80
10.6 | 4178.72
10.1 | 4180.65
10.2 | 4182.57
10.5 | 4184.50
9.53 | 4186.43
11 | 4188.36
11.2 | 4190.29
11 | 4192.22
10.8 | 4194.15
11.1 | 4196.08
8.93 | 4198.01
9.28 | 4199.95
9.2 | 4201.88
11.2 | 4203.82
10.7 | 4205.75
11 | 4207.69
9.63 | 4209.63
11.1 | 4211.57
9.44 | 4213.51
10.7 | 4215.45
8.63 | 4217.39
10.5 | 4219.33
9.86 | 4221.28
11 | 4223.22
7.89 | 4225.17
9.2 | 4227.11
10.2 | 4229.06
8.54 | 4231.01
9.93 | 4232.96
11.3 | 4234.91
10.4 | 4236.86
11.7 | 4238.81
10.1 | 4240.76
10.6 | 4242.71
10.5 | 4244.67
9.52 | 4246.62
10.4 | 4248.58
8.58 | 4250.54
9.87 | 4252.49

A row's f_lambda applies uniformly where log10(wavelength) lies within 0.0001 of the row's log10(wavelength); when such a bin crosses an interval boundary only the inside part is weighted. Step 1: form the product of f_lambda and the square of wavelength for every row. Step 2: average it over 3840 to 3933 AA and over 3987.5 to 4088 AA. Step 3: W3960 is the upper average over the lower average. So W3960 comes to 1.20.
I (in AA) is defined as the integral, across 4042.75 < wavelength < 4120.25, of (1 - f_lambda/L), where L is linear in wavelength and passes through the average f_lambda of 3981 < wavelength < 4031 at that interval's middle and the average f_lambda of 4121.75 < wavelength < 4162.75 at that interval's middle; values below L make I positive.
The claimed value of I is 5.4 AA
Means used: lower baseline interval 9.91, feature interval 9.1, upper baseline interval 9.68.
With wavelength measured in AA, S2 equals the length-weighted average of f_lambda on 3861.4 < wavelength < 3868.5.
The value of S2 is 9.72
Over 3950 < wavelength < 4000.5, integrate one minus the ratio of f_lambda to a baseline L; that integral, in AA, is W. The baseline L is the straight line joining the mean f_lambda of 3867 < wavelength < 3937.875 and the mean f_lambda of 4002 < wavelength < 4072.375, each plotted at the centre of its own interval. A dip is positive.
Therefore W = 4.6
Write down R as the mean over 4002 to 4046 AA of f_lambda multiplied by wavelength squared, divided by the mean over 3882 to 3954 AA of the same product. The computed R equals 1.3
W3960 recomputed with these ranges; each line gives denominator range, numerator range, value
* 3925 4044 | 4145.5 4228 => 1.20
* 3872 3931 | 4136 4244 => 1.34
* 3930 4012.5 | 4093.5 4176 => 1.16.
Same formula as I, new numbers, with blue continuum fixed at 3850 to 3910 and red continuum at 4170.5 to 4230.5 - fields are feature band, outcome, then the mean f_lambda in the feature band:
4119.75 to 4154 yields 0.4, 9.62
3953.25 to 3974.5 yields 3.7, 7.35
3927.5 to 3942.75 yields 0.6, 8.43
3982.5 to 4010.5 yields -2.7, 9.96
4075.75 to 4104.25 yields 1.5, 9.03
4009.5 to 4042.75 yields -3.5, 10.2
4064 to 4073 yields -0.3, 9.69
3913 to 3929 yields -1.9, 9.76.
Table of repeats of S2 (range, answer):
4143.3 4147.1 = 8.97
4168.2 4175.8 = 9.38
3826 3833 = 7.28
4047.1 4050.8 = 9.09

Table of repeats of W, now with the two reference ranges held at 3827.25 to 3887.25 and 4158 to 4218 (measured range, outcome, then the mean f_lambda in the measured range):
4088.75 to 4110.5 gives 2.5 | 8.52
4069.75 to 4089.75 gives 0.6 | 9.25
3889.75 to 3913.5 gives 2.0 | 7.91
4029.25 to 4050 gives -1.7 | 10.1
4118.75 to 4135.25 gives 0.1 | 9.68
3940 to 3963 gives 0.7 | 8.6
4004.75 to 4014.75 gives -0.9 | 9.99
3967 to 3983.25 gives 2.6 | 7.54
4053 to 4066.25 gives 0.3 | 9.25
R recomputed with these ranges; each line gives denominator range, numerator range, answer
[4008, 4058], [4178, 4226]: 1.12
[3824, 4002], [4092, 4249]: 1.30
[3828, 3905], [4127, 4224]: 1.41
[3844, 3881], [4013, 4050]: 1.19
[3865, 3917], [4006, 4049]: 1.30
